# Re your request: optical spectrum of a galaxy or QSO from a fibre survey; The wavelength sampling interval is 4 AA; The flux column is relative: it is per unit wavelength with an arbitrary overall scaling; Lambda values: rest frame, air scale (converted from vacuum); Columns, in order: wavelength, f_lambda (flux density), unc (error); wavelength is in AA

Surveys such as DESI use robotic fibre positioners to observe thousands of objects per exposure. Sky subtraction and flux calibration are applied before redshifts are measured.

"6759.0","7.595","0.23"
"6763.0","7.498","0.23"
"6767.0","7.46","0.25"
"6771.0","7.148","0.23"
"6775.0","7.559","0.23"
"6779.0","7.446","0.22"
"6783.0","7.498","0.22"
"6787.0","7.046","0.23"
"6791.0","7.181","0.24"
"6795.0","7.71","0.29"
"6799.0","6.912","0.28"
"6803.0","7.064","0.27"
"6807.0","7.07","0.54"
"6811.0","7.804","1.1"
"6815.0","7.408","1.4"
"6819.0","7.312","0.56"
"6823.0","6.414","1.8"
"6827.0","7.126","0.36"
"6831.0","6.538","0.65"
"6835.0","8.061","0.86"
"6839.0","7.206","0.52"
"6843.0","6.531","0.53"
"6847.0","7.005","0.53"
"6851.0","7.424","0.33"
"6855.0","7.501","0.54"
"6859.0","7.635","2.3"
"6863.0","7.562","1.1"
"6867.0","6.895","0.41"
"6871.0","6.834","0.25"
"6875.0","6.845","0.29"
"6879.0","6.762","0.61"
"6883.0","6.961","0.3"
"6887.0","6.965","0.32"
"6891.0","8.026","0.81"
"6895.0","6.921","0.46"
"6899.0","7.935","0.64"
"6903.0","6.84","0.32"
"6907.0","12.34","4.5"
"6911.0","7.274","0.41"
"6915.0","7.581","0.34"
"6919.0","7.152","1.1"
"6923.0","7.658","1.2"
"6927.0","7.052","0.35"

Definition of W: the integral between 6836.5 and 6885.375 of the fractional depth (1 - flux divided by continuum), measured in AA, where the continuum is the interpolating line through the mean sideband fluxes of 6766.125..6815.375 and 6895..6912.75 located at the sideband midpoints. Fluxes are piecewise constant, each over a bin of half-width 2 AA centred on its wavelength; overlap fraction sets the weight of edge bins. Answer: 5.49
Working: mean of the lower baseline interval 7.33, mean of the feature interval 7.11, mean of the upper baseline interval 8.43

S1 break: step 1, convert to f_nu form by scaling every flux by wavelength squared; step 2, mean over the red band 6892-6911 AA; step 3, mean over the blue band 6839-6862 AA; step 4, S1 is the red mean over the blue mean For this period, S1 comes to 1.2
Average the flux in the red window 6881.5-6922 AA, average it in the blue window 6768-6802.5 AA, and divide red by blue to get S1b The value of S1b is 1.1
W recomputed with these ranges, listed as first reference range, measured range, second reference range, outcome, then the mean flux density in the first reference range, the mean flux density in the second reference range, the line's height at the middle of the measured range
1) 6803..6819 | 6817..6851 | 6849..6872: 1.40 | 7.37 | 7.33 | 7.35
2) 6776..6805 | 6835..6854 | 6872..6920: 0.72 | 7.28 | 7.63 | 7.46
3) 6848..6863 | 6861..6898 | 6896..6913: 4.05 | 7.49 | 8.5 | 7.98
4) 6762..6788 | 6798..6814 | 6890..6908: 0.74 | 7.39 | 8.22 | 7.59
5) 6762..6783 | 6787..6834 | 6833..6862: 1.46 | 7.43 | 7.35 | 7.39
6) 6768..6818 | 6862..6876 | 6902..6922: 1.63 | 7.32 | 8.28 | 7.93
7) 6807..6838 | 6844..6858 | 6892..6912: 0.62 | 7.23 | 8.3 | 7.61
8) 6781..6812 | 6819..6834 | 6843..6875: 0.76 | 7.27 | 7.19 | 7.23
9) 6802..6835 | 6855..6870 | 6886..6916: 0.54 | 7.15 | 8.03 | 7.62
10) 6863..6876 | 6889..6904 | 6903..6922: 0.70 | 6.97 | 8.35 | 7.84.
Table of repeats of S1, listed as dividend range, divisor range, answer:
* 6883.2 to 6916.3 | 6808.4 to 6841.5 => 1.12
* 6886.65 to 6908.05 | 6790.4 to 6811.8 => 1.14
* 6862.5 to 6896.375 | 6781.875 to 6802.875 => 1.00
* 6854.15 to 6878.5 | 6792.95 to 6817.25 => 1.00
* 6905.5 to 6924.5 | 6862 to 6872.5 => 1.19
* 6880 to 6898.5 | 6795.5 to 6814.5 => 1.02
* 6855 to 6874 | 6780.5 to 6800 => 1.01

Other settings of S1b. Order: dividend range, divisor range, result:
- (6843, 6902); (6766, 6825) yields 0.99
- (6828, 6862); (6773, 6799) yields 0.98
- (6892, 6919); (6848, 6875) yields 1.11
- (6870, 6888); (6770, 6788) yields 0.93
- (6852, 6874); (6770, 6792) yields 0.99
